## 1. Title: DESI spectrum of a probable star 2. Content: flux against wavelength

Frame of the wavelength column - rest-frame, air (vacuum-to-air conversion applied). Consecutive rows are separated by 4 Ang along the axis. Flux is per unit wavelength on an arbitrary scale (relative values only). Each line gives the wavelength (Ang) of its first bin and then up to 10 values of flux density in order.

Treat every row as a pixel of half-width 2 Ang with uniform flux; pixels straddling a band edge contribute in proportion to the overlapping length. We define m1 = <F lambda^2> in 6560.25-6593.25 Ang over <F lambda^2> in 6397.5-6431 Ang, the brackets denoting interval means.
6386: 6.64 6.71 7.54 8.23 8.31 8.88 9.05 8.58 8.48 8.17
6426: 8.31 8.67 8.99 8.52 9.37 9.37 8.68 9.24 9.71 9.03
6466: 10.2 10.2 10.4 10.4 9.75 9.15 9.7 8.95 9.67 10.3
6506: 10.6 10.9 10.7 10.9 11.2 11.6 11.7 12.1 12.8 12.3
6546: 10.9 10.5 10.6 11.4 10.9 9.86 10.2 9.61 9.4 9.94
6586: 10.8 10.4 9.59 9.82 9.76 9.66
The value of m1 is 1.25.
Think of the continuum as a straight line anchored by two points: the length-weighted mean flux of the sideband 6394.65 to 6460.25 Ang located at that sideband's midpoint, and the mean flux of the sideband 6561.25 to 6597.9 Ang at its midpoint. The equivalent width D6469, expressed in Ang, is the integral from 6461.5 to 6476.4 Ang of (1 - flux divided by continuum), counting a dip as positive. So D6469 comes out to -1.6 Ang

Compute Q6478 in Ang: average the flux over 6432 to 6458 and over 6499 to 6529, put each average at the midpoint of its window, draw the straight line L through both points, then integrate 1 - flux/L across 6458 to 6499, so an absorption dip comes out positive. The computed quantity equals 0.8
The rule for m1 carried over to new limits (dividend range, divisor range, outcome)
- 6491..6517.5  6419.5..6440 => 1.22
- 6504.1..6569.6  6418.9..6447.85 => 1.32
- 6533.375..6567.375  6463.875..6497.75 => 1.17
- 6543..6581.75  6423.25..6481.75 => 1.15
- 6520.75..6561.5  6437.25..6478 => 1.23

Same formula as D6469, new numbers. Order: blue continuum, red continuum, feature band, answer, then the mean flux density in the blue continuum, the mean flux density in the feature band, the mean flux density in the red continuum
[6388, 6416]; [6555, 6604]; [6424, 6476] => -3.3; 8.19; 9.28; 10.1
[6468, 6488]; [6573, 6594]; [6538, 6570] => -3.2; 9.98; 11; 10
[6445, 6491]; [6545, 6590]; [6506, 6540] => -4.7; 9.66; 11.4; 10.4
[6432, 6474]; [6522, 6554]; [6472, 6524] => 1.7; 9.38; 10.2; 11.6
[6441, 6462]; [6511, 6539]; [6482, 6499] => 1.7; 9.25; 9.39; 11.5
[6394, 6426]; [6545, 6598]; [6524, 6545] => -4.6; 8.45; 12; 10.3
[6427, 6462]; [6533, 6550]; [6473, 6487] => 0.2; 9.04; 9.95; 11.8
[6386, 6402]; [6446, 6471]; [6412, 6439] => -0.2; 7.49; 8.53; 9.47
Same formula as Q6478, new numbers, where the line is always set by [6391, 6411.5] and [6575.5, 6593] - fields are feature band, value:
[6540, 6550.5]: -1.76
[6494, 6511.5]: -1.68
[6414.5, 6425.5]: 0.17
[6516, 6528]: -2.22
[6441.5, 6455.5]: -0.60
